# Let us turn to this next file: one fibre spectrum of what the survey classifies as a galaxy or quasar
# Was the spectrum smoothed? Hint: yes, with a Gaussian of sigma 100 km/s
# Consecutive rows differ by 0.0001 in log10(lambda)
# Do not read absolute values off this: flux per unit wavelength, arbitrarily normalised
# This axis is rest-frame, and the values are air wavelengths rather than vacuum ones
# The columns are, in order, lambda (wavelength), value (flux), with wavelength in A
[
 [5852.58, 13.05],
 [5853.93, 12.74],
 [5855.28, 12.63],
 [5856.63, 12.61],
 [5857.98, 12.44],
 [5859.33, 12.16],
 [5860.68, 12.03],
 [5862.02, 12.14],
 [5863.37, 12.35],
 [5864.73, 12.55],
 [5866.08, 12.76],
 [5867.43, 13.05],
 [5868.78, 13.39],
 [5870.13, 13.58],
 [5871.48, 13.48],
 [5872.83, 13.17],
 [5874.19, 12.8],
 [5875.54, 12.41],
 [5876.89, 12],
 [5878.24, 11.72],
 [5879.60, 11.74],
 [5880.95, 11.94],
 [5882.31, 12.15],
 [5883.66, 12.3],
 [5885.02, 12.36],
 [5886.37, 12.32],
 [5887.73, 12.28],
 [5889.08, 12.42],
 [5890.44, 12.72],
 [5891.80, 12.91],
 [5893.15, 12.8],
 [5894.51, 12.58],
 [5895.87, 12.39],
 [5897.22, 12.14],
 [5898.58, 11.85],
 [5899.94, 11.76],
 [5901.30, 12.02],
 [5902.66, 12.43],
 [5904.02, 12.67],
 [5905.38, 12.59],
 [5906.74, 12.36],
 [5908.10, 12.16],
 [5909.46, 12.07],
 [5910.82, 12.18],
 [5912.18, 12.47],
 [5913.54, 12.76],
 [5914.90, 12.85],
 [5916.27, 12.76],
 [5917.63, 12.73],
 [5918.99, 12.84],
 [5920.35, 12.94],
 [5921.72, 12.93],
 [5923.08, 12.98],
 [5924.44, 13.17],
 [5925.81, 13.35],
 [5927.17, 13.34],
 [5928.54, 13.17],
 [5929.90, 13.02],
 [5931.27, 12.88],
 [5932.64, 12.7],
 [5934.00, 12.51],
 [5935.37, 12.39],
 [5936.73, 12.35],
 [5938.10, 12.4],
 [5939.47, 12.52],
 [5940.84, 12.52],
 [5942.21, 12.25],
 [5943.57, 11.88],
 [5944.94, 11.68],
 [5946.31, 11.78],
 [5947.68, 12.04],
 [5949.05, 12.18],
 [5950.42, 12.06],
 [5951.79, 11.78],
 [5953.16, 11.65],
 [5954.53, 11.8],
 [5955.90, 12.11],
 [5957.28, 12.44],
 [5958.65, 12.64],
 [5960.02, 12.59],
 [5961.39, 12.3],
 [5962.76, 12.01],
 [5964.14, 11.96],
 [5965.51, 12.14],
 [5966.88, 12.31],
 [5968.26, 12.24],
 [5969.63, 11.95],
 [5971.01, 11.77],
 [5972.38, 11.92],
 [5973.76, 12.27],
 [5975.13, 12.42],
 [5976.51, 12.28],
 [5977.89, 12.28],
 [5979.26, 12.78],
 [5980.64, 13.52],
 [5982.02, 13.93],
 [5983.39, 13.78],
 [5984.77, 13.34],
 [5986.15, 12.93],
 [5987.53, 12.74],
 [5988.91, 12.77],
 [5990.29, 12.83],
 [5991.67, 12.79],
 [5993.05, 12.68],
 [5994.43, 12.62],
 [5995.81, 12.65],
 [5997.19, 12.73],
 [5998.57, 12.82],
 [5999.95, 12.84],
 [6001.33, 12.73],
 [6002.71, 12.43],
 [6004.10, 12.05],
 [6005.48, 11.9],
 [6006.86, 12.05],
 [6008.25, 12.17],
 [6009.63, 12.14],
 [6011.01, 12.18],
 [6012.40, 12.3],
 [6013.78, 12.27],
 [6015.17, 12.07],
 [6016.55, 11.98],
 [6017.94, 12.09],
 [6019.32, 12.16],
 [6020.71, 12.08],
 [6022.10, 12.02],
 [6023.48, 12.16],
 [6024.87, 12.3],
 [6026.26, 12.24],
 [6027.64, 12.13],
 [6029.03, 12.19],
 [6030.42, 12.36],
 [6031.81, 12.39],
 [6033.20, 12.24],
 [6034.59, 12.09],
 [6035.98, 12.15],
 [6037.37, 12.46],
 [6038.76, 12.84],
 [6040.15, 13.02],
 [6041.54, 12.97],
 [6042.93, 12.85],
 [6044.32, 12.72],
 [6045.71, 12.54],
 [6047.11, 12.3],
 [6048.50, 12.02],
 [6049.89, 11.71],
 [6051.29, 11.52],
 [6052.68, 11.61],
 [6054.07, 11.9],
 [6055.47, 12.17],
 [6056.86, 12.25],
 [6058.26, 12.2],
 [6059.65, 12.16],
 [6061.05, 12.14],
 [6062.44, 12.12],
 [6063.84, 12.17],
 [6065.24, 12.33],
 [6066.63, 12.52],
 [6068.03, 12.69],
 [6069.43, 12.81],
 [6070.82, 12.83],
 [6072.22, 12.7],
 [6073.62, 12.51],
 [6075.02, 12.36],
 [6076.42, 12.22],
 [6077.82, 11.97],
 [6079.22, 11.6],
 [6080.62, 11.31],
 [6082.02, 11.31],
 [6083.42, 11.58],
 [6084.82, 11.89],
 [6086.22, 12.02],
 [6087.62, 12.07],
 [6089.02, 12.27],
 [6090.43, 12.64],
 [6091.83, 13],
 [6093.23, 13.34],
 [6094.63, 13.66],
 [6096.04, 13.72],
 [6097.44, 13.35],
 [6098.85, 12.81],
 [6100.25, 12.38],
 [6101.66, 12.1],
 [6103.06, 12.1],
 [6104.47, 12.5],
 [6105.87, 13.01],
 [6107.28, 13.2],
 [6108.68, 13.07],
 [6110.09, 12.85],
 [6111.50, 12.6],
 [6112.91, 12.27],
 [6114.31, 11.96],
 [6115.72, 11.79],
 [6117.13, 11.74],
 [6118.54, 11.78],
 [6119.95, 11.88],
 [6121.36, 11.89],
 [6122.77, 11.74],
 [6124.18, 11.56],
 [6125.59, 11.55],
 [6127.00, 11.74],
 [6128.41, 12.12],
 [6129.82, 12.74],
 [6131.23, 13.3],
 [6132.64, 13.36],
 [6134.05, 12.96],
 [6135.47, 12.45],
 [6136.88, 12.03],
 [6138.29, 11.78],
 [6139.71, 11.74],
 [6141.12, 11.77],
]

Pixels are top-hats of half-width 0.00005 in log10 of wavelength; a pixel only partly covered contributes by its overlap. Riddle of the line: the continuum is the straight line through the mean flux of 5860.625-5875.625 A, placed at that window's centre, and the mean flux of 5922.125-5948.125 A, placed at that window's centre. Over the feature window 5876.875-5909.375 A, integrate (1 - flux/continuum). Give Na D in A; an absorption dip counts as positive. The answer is 1.2 A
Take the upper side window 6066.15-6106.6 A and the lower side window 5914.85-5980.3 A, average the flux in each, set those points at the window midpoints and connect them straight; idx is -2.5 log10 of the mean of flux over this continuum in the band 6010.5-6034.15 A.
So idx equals 0.02 mag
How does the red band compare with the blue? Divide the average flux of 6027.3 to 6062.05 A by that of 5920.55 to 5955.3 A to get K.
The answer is 0.99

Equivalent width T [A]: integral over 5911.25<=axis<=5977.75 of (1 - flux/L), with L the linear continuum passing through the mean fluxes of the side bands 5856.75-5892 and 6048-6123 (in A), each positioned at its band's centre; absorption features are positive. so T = 0.1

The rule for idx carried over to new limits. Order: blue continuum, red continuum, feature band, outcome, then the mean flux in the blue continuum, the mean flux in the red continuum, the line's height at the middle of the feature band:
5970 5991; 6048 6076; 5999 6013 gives 0.03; 12.8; 12.2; 12.6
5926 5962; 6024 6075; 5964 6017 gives -0.01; 12.4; 12.3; 12.3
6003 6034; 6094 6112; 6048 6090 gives 0.04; 12.2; 12.9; 12.6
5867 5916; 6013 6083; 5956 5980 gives 0.01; 12.5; 12.2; 12.4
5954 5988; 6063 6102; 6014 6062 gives 0.02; 12.5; 12.4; 12.5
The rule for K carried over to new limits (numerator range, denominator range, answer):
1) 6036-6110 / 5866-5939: 0.99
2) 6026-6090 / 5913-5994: 0.98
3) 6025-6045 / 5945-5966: 1.03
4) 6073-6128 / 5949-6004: 0.98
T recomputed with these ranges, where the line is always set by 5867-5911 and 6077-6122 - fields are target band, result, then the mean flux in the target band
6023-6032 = 0.1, 12.2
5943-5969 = 0.7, 12.1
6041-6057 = 0.2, 12.2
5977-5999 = -1.0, 12.9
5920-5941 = -0.7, 12.8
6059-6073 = -0.1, 12.4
